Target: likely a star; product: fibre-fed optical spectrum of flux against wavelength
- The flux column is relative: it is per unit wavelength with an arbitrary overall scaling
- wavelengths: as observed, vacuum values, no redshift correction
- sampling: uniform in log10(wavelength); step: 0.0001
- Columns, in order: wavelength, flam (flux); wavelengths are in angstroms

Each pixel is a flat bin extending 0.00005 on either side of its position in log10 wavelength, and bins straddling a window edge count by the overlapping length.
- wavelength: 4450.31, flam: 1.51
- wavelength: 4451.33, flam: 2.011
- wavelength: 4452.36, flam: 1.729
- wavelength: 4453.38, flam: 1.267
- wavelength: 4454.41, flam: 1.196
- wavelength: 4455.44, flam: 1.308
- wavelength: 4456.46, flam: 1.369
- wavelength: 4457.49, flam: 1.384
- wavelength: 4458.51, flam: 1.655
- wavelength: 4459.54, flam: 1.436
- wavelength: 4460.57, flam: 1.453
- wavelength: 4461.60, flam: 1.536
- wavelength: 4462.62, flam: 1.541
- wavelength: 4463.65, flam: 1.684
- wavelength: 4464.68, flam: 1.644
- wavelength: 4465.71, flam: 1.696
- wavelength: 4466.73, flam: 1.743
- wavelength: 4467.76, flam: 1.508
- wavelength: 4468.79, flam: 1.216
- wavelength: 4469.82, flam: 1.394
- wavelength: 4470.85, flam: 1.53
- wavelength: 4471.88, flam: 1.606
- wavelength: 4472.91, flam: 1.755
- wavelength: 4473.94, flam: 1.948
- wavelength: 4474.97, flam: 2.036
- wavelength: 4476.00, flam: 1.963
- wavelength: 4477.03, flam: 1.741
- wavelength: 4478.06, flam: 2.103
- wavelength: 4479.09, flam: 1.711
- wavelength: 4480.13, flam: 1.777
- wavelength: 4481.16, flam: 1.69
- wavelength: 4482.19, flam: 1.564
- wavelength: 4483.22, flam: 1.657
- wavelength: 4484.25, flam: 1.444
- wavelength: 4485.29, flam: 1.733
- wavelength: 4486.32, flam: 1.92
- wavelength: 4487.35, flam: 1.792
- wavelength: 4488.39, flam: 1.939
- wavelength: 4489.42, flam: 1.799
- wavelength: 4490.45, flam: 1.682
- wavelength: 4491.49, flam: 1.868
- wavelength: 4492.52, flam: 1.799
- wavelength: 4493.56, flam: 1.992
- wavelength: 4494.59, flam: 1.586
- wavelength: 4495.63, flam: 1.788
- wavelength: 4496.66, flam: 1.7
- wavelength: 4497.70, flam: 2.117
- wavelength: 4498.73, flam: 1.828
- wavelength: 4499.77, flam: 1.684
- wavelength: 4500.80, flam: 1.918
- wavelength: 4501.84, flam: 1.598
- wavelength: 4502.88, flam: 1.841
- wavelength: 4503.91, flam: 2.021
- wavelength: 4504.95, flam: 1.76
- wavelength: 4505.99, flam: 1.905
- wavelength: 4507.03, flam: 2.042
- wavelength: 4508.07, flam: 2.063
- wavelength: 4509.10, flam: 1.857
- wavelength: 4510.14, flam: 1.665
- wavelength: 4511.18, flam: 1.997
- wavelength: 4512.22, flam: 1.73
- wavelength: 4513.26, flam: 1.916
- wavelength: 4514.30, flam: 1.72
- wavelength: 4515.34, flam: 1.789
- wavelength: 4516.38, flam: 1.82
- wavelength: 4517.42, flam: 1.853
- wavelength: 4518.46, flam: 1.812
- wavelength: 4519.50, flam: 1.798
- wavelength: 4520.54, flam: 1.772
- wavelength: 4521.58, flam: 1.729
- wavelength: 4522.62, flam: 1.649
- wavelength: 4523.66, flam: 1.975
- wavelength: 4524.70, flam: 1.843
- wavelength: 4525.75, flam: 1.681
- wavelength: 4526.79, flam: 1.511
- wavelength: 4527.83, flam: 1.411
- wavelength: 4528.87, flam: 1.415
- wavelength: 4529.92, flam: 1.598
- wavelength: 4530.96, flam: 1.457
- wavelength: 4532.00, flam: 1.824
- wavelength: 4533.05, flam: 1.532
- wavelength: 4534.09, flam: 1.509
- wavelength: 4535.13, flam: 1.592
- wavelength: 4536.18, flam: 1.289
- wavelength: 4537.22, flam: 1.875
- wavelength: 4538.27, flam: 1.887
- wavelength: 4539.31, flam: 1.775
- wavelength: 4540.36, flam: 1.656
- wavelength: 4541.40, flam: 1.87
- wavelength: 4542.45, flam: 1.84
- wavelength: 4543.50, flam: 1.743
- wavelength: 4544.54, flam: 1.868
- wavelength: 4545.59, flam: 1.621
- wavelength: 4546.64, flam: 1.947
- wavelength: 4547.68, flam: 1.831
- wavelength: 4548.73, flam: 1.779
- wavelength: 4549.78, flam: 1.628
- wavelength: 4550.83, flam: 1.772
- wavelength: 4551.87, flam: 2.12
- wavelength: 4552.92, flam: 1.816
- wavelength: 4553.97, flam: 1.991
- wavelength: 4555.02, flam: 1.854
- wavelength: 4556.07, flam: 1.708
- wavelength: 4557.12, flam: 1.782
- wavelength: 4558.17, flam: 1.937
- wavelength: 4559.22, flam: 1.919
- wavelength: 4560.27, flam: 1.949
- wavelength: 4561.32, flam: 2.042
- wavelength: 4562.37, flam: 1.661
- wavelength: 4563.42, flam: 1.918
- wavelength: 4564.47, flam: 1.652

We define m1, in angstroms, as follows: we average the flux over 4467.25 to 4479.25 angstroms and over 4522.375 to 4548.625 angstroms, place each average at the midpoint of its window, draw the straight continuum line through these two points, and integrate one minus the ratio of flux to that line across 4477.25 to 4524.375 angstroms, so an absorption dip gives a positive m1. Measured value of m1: -3.0 angstroms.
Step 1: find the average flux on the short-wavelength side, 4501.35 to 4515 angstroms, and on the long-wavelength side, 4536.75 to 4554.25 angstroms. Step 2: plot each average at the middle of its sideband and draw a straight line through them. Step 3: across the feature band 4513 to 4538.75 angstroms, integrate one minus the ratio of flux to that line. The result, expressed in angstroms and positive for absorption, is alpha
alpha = 2.1 angstroms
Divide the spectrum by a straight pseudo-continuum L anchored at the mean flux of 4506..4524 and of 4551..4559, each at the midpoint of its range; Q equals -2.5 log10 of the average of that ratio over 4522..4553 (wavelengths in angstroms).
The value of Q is 0.09 mag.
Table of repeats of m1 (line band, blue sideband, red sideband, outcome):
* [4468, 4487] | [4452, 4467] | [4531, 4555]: -1.82 angstroms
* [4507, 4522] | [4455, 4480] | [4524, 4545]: -1.64 angstroms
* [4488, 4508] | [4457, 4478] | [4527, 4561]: -1.92 angstroms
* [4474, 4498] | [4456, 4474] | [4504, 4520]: -1.65 angstroms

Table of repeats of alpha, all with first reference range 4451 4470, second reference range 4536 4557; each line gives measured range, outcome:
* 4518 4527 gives -0.2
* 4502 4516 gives -1.6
